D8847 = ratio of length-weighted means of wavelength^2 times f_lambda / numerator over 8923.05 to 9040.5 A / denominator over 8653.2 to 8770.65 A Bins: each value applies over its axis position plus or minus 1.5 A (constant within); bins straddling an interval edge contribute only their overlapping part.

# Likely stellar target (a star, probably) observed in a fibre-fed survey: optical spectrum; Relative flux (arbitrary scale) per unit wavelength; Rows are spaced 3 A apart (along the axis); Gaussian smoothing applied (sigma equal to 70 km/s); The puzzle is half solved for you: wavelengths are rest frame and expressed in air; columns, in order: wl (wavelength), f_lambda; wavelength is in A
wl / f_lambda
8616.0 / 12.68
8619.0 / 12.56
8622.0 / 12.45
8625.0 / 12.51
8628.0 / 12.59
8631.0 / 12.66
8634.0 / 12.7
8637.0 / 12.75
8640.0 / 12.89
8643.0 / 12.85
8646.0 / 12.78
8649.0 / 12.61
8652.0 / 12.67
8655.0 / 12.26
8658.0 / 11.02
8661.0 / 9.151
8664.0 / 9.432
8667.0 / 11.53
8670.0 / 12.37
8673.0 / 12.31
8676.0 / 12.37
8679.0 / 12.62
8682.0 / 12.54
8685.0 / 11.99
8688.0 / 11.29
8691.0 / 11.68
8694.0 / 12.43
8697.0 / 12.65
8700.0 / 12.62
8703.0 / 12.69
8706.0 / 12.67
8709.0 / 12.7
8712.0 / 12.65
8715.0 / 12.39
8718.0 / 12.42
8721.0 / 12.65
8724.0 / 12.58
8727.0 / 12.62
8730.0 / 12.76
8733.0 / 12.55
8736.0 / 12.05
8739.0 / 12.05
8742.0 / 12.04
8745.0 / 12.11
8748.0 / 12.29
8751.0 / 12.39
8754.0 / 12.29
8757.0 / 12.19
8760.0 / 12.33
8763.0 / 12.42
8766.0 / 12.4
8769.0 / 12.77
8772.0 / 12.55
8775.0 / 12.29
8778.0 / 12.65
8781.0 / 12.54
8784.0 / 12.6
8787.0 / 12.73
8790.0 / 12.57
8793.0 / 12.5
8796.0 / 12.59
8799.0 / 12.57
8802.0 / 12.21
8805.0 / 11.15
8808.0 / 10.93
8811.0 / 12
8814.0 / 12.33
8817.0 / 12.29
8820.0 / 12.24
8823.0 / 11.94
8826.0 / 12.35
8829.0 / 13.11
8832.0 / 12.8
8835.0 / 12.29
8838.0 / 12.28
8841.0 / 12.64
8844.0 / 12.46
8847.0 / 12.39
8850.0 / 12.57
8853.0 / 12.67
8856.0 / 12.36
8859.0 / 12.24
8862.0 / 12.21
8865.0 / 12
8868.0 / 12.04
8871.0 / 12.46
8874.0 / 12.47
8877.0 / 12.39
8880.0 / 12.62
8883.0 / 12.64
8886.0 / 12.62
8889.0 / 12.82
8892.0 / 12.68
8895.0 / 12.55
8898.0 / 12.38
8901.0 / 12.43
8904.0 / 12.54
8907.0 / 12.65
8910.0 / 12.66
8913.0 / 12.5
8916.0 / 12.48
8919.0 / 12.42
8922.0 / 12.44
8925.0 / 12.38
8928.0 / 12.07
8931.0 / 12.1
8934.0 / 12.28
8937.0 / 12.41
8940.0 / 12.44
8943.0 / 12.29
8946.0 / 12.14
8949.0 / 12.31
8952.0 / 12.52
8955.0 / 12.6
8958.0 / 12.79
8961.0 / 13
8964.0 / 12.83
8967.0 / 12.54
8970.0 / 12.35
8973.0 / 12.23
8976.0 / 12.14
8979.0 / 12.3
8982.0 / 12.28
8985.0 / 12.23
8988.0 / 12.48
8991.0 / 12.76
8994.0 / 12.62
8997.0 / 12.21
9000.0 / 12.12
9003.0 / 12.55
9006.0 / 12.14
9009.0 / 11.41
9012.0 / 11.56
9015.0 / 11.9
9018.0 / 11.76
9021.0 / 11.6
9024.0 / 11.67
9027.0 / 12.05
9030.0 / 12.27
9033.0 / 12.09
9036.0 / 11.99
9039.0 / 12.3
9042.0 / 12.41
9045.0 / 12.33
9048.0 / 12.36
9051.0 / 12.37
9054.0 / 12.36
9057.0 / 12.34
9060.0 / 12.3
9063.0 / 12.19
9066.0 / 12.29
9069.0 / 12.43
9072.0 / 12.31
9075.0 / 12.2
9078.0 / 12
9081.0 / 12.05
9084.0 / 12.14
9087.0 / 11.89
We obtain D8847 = 1.07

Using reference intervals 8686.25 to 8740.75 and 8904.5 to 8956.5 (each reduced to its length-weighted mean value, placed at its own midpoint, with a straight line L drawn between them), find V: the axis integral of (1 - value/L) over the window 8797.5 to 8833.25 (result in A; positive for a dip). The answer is 0.7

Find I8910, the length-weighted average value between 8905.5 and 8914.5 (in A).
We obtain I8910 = 12.6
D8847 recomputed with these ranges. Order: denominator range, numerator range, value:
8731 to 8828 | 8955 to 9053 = 1.05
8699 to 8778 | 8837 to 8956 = 1.04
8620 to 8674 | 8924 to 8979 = 1.10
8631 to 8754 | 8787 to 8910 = 1.05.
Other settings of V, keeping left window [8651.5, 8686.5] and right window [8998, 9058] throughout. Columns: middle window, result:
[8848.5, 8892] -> -2.0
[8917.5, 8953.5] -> -1.0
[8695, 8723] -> -2.1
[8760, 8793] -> -2.1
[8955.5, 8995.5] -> -1.6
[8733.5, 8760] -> -1.0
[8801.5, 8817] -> 0.1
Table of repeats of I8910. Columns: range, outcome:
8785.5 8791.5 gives 12.7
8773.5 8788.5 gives 12.6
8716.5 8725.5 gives 12.6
